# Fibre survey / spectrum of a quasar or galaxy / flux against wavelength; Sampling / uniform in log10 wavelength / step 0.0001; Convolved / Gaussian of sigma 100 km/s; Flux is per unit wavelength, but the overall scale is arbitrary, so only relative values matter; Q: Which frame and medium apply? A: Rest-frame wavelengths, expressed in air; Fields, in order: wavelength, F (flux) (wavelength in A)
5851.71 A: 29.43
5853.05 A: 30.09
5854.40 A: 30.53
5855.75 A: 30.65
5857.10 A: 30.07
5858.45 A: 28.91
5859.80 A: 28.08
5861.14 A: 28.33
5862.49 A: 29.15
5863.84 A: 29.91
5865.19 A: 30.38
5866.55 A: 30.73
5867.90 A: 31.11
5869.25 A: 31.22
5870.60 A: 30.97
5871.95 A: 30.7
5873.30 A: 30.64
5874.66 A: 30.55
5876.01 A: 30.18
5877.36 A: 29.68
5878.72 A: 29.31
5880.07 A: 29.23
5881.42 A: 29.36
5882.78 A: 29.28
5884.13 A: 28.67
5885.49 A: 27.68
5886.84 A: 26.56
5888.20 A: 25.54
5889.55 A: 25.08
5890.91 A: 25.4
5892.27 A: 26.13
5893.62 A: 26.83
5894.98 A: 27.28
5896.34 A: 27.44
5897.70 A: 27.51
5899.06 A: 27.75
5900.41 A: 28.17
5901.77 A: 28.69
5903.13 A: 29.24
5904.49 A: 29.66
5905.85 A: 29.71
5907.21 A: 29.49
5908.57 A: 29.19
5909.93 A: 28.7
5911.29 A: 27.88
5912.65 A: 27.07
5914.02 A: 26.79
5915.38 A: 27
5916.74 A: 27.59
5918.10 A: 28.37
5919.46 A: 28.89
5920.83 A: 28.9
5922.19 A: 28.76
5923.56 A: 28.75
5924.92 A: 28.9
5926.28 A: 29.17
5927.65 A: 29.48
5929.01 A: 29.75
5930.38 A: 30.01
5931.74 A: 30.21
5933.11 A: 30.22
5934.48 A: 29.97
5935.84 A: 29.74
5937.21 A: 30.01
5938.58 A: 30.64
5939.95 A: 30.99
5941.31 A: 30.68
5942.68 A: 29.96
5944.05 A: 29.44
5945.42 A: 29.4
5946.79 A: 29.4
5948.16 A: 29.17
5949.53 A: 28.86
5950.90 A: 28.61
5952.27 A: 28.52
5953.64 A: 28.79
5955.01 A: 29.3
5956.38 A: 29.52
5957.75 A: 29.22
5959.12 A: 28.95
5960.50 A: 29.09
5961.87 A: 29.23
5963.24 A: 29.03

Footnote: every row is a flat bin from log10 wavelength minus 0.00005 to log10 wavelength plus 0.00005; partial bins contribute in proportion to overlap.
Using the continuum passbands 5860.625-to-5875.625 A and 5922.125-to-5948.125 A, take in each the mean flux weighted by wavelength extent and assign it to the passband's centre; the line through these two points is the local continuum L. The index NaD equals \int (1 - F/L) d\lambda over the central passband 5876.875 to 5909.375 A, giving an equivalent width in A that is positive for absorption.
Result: 2.26 A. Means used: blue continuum 30.3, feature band 28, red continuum 29.8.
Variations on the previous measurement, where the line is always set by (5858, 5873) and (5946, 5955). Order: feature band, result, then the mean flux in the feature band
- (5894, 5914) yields 0.8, 28.3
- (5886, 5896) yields 1.2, 26.2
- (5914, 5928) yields 0.4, 28.5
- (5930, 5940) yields -0.4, 30.2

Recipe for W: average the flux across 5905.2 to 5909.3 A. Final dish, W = 29.5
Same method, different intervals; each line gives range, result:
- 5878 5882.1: 29.3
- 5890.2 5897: 26.6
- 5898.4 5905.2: 28.7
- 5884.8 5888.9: 26.6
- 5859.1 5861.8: 28.3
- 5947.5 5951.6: 28.9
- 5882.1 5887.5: 28.1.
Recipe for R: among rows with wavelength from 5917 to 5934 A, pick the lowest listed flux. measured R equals 28.37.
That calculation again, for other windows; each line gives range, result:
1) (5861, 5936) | 25.08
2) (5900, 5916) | 26.79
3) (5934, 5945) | 29.44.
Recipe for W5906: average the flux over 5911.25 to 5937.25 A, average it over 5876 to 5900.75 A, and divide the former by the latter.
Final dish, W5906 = 1.04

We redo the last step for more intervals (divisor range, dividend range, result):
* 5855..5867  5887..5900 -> 0.90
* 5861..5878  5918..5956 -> 0.97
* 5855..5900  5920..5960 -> 1.02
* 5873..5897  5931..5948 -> 1.07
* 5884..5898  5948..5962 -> 1.09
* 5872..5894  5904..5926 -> 1.01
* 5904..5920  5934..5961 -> 1.04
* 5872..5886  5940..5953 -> 1.00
